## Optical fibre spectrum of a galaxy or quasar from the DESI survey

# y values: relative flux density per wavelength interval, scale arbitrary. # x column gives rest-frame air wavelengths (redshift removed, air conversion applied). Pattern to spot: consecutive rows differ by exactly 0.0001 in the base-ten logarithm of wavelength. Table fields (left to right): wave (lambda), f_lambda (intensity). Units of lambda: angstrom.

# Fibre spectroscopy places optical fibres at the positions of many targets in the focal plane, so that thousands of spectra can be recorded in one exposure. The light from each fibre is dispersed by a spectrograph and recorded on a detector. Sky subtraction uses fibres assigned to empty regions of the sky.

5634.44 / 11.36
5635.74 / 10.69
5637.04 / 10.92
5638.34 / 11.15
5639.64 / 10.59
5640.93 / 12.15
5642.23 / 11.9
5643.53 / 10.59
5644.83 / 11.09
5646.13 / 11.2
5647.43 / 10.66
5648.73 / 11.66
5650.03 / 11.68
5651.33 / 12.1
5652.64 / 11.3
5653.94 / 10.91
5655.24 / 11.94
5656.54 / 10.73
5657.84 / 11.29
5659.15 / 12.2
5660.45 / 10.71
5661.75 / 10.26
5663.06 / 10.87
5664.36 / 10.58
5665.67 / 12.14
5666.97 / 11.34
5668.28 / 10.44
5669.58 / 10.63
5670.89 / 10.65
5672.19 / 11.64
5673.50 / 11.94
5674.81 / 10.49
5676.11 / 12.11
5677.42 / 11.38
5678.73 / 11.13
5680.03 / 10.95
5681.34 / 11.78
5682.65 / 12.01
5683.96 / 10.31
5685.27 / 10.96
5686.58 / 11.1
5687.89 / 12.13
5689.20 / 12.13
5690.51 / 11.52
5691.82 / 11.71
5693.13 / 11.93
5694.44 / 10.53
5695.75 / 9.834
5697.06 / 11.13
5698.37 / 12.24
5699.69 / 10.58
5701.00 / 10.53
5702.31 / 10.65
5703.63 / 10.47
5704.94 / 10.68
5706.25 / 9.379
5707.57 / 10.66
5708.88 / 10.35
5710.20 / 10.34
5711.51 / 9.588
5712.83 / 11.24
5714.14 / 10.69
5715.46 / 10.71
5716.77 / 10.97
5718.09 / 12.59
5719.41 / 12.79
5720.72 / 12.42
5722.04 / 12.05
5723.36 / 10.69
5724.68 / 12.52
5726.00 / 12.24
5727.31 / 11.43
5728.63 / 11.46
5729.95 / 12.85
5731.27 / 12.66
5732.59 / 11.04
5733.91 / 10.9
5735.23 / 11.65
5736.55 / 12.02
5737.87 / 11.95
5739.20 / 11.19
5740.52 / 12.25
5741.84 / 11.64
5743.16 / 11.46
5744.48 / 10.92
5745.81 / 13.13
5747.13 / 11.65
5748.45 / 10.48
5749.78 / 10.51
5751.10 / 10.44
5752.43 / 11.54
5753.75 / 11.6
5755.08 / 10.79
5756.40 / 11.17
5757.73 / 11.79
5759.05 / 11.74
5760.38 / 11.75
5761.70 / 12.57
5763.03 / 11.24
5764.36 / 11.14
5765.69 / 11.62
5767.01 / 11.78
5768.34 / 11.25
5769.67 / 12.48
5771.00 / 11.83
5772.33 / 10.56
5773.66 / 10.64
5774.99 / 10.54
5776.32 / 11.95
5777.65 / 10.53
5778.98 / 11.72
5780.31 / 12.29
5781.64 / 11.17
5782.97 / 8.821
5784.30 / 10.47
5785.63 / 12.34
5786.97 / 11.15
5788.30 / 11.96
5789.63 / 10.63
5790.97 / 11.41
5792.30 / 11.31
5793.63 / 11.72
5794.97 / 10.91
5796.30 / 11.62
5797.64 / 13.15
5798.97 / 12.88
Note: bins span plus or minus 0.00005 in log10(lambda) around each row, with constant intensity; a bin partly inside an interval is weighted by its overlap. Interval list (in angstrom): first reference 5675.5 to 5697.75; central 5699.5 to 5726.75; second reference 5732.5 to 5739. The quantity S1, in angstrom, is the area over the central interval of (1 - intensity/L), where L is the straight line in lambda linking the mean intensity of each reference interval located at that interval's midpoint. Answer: 0.88 angstrom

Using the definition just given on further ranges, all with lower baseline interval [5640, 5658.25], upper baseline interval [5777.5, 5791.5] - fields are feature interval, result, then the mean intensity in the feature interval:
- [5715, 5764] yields -1.83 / 11.6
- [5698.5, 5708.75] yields 0.70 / 10.5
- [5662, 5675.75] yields 0.32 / 11.1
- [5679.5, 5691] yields -0.13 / 11.4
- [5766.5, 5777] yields -0.19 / 11.4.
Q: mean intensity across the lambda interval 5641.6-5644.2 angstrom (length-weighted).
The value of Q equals 11.2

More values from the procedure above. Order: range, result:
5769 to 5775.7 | 11.2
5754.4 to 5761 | 11.4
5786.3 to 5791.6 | 11.3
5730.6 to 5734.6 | 11.5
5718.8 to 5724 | 12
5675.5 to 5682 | 11.5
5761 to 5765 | 11.7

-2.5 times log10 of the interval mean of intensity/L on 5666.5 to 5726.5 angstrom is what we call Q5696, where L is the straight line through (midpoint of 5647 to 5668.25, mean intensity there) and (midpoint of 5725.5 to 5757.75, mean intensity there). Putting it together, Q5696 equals 0.02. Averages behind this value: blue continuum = 11.3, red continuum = 11.5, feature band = 11.2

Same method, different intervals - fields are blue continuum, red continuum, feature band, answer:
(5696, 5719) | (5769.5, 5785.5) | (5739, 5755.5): -0.04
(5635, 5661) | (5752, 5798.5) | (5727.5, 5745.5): -0.03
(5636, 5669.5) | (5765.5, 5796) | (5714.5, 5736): -0.05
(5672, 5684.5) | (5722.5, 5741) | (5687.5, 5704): 0.03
